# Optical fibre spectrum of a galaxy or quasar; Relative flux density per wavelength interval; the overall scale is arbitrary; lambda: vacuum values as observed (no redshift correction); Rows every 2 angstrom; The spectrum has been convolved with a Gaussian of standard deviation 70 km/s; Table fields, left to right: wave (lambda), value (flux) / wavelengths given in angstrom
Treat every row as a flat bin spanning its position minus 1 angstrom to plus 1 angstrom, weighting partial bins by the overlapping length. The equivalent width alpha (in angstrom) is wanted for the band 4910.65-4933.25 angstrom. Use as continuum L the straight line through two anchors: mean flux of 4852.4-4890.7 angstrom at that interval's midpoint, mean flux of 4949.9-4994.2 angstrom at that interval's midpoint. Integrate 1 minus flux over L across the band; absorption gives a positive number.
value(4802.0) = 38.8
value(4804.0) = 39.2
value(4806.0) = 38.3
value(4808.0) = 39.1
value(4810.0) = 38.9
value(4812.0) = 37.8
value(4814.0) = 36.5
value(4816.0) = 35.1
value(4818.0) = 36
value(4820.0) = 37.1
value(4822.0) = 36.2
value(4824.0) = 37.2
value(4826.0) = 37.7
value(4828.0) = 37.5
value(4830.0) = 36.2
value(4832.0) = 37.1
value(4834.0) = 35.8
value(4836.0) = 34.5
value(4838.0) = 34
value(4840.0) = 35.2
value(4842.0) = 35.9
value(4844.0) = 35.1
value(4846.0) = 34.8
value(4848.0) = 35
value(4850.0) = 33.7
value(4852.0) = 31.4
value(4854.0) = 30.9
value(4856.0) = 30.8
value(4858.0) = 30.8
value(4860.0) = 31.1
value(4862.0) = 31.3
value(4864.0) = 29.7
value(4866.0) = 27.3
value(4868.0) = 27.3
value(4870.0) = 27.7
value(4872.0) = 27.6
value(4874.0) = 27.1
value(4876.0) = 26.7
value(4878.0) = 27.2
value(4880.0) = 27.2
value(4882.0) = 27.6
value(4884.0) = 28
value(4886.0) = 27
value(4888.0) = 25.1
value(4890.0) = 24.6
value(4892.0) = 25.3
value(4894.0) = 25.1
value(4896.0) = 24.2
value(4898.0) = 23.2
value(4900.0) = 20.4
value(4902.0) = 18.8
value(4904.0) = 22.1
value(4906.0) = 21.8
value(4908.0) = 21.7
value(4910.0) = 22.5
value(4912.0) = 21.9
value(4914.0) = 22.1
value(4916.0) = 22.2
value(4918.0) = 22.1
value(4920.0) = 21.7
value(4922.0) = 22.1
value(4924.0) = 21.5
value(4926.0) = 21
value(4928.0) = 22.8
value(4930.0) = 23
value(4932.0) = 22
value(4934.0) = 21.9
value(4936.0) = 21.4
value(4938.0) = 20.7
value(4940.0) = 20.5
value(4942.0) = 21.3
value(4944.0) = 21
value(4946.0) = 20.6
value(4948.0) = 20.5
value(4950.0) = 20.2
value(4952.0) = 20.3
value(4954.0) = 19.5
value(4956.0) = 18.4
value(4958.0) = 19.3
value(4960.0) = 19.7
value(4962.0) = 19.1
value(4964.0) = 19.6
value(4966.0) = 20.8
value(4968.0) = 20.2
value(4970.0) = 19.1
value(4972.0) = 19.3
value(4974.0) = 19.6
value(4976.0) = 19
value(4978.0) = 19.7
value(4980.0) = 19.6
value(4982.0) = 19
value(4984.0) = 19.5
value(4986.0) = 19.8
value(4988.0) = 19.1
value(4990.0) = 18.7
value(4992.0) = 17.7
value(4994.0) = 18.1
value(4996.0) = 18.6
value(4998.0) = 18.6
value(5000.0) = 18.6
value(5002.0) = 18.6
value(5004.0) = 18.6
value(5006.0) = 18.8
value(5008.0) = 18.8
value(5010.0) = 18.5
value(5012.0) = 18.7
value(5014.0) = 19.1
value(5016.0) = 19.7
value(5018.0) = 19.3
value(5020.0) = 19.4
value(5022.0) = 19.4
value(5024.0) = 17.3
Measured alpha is 1.6 angstrom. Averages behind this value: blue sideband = 28.2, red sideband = 19.4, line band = 22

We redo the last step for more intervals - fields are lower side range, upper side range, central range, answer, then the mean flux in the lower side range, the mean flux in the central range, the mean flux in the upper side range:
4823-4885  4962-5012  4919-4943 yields 2.76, 31.9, 21.7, 19.1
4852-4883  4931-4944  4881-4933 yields 3.11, 28.8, 23.1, 21.3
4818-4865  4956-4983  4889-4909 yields 3.60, 34.3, 22.7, 19.5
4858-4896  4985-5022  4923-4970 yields 4.26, 27.4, 20.6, 18.8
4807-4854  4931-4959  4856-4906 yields 4.88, 35.9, 26.3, 20.5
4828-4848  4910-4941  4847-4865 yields 0.58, 35.5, 31.6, 21.8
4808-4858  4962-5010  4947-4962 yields 1.86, 35.4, 19.7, 19.1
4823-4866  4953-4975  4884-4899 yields 1.67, 33.9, 25.1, 19.5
